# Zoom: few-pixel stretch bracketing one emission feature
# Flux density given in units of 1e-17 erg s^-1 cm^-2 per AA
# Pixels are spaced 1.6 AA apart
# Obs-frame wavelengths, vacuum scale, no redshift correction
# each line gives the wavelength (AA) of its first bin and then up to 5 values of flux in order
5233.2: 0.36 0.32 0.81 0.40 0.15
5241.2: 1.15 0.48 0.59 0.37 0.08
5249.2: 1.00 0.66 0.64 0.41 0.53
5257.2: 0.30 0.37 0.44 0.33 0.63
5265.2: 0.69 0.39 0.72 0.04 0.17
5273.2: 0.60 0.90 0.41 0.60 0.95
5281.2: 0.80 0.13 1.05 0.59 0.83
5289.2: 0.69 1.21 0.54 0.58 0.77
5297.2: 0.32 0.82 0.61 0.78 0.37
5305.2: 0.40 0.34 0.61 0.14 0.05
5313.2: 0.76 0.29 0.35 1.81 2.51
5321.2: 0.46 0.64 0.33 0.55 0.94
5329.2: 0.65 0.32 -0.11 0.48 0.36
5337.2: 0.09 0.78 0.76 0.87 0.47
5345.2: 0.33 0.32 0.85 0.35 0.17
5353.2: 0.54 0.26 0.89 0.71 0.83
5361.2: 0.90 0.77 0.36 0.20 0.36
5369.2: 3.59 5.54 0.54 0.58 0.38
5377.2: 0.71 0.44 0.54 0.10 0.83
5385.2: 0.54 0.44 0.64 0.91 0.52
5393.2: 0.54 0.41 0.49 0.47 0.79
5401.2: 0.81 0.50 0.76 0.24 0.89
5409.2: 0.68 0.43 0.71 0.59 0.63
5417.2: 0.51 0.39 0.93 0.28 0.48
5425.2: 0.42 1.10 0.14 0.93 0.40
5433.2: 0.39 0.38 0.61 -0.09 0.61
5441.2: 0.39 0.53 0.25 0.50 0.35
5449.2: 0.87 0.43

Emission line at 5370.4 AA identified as [O III]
